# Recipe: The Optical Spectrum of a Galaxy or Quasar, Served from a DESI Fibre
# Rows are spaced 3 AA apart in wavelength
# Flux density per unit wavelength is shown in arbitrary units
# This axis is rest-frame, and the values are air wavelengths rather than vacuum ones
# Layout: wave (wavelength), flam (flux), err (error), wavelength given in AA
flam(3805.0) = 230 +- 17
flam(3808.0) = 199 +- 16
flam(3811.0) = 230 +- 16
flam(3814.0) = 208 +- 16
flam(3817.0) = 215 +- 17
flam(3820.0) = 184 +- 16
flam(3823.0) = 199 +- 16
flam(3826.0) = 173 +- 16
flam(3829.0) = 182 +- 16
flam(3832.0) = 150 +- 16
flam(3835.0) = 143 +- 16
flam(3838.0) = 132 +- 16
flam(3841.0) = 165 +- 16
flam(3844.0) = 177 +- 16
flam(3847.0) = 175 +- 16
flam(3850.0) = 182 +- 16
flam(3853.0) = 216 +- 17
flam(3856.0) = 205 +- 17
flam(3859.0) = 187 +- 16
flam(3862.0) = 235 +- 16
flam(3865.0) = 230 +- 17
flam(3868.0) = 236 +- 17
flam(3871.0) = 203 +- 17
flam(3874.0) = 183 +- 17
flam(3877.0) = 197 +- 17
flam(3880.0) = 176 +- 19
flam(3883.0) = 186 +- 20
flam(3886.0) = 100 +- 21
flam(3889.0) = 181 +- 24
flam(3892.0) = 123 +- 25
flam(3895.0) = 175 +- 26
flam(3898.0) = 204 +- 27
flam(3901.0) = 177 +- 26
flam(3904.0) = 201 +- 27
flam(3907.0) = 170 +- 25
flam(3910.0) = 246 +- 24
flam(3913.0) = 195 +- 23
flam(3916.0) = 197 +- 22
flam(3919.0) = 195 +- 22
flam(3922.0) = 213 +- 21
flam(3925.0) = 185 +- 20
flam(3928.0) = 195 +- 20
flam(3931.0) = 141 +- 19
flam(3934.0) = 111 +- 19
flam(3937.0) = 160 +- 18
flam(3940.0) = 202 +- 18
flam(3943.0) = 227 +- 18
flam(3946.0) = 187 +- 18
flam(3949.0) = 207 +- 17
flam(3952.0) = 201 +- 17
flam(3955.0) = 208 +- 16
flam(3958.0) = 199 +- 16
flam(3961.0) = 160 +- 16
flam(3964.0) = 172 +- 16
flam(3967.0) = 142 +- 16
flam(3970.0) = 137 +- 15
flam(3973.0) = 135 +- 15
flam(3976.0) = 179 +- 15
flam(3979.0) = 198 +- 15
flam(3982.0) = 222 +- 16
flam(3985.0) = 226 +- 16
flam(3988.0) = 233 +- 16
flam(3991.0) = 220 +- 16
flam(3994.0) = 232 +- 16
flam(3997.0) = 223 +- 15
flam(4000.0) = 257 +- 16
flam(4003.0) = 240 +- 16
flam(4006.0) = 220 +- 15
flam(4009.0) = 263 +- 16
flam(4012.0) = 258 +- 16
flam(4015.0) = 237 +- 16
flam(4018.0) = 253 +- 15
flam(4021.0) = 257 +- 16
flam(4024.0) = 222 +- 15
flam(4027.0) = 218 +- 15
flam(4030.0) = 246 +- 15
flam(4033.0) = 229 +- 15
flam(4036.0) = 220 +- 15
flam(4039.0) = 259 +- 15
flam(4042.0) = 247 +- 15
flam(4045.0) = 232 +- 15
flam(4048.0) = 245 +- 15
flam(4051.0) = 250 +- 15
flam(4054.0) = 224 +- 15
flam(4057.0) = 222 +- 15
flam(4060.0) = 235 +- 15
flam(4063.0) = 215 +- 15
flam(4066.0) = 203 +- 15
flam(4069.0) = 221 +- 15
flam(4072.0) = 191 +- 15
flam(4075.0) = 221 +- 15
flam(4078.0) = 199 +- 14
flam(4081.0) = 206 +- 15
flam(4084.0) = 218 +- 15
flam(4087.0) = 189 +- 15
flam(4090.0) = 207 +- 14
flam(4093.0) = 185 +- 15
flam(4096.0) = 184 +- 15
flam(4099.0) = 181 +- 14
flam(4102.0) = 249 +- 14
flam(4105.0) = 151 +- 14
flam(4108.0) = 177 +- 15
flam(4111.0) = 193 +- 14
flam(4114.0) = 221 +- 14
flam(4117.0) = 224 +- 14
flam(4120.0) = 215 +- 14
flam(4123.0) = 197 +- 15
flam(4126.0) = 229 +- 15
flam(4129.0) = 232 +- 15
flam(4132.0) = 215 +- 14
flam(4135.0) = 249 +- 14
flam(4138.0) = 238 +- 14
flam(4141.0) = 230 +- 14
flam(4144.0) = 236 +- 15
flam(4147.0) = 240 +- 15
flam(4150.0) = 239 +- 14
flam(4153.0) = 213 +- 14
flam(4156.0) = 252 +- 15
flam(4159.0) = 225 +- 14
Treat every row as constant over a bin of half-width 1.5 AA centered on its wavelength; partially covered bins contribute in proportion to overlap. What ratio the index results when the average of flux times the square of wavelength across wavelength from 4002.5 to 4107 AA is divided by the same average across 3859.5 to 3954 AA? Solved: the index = 1.27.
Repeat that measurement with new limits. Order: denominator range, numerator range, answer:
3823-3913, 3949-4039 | 1.25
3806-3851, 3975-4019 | 1.39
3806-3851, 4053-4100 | 1.29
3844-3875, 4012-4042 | 1.28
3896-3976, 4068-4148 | 1.25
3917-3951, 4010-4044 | 1.37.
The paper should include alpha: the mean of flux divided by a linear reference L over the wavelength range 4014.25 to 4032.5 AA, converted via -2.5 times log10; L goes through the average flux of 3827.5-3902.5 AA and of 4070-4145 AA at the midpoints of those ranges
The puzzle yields -0.19 mag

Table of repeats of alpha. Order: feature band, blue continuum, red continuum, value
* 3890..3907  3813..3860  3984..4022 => 0.156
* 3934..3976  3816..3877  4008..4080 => 0.194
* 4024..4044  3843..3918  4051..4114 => -0.168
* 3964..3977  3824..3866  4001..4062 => 0.418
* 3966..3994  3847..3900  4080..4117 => 0.011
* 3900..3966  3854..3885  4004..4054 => 0.156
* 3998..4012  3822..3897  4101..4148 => -0.217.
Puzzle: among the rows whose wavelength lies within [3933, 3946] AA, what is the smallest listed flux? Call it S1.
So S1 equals 111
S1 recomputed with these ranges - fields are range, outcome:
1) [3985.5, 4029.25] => 218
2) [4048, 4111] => 151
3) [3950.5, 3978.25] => 135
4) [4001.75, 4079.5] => 191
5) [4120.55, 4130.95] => 197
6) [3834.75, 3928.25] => 100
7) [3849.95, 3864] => 182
